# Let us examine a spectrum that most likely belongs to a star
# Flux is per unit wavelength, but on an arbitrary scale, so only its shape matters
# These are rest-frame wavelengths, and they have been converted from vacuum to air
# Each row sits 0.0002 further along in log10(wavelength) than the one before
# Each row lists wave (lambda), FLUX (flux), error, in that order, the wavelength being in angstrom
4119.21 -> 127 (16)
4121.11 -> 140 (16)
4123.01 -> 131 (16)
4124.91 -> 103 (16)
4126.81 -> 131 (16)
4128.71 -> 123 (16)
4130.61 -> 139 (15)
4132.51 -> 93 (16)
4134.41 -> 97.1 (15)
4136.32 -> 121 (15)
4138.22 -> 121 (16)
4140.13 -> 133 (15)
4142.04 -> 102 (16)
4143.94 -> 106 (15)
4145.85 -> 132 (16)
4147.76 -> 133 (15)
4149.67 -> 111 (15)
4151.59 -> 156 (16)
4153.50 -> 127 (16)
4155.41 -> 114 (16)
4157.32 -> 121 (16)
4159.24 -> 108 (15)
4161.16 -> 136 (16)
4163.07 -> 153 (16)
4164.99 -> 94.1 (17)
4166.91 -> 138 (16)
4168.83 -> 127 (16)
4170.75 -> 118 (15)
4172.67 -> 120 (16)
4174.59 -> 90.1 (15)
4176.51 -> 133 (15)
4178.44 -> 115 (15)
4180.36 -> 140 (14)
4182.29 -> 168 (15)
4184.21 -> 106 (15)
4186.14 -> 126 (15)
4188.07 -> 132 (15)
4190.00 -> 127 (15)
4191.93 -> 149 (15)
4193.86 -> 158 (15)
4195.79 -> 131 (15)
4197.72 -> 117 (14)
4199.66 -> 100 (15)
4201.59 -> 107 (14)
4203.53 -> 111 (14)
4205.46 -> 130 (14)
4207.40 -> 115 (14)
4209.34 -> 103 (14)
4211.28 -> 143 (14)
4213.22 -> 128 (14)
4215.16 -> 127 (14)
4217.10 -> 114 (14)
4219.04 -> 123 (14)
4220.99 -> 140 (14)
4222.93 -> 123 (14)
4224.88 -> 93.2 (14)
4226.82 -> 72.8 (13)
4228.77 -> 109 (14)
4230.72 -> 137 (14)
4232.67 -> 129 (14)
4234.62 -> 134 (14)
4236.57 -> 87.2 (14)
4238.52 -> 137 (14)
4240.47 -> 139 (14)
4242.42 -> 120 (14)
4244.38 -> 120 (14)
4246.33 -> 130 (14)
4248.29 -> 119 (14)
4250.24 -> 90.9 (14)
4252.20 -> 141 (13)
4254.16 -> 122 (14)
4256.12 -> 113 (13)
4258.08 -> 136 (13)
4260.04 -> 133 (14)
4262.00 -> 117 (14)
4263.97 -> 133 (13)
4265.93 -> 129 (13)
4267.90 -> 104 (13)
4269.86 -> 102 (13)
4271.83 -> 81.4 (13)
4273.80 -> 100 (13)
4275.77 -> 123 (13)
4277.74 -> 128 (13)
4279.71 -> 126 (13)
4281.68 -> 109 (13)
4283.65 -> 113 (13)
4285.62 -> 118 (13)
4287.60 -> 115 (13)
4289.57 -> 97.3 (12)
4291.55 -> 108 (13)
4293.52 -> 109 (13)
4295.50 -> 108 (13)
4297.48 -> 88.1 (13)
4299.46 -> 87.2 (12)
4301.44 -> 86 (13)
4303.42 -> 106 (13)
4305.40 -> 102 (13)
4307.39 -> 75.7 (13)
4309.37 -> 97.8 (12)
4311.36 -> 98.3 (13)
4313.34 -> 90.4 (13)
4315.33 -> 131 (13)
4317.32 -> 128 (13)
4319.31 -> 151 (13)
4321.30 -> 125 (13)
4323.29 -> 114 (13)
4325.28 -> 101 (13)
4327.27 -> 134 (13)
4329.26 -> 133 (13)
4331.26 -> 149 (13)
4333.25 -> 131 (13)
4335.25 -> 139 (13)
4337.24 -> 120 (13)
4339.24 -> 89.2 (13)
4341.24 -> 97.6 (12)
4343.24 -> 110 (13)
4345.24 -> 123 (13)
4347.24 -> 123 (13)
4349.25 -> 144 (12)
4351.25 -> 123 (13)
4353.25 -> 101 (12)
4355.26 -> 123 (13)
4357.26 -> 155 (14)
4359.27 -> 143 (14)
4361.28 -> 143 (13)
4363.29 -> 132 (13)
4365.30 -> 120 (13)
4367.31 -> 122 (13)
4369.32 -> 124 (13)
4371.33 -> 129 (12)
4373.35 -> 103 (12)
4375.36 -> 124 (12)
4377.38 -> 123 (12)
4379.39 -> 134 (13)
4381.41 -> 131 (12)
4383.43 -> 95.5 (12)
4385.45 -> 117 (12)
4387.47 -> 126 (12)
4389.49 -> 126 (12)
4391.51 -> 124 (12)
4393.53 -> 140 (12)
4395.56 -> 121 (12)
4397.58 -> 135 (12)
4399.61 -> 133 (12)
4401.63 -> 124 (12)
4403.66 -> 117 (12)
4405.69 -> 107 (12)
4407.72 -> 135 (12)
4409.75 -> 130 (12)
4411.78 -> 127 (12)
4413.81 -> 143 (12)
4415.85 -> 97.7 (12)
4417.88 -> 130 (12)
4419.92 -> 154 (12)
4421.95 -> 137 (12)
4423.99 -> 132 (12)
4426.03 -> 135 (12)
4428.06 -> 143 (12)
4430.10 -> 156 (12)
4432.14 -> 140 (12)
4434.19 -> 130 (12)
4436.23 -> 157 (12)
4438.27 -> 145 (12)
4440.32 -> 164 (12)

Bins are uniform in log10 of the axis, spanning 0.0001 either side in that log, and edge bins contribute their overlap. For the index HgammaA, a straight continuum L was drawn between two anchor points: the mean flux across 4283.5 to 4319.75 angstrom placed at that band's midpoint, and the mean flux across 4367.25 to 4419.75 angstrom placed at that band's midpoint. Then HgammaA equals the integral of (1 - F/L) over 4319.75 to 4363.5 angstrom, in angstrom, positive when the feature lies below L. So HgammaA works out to -4.62 angstrom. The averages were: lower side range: 105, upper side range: 124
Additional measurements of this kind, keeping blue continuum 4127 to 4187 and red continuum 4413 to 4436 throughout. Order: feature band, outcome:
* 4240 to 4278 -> 2.81 angstrom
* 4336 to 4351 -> 1.87 angstrom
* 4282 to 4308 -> 5.68 angstrom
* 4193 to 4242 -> 2.21 angstrom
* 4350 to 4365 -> 0.24 angstrom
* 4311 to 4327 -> 1.51 angstrom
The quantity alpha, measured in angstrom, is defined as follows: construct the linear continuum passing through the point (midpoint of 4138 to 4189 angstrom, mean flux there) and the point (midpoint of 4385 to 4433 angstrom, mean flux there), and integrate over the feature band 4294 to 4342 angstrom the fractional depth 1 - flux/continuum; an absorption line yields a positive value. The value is 6.2 angstrom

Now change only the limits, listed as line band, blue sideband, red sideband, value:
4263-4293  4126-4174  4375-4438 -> 3.2 angstrom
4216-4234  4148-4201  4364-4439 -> 1.5 angstrom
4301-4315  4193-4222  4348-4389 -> 3.2 angstrom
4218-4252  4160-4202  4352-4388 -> 2.1 angstrom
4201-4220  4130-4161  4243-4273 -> -0.3 angstrom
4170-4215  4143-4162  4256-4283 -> -1.1 angstrom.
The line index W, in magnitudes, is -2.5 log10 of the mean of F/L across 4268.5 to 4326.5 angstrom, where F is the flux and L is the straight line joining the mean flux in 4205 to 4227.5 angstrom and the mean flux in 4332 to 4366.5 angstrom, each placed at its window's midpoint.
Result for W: 0.14 mag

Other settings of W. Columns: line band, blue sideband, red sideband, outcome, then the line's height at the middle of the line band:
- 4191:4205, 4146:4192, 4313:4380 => 0.011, 126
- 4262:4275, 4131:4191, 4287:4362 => 0.087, 118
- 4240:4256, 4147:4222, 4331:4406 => 0.028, 125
